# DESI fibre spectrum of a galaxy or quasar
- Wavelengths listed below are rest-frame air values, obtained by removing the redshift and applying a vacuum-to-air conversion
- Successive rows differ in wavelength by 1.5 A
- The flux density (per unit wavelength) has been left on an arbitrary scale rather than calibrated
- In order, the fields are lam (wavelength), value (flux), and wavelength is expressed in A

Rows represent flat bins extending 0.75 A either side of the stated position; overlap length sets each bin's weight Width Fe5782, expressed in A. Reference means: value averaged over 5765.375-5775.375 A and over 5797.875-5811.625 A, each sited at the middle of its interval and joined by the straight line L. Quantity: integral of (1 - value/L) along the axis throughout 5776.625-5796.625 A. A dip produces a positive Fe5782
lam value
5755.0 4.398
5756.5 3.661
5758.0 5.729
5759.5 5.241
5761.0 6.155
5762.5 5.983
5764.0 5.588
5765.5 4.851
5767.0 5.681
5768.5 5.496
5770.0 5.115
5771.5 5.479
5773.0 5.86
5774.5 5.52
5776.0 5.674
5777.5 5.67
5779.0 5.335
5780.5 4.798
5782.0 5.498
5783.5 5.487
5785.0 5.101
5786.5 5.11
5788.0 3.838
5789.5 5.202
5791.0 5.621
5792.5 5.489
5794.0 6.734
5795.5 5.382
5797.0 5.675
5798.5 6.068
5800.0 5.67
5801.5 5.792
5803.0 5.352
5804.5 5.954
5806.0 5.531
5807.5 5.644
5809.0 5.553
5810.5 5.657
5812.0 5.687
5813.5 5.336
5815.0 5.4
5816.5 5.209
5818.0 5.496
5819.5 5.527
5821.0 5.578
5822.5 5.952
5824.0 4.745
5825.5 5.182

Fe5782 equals 0.85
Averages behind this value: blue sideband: 5.47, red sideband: 5.69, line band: 5.34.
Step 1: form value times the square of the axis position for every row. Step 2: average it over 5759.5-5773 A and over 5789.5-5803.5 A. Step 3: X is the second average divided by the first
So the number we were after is 1.04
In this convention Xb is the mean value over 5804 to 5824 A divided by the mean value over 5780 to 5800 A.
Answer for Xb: 1.0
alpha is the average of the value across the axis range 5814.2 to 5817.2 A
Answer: 5.31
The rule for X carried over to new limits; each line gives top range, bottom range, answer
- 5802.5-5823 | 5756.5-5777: 1.03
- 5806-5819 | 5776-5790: 1.08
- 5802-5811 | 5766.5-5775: 1.03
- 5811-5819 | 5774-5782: 1.02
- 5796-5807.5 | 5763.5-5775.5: 1.06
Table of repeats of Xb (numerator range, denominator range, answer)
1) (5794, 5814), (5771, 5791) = 1.08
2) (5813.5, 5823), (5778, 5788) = 1.07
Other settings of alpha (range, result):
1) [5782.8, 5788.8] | 4.88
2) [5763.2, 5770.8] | 5.35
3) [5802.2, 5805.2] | 5.65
